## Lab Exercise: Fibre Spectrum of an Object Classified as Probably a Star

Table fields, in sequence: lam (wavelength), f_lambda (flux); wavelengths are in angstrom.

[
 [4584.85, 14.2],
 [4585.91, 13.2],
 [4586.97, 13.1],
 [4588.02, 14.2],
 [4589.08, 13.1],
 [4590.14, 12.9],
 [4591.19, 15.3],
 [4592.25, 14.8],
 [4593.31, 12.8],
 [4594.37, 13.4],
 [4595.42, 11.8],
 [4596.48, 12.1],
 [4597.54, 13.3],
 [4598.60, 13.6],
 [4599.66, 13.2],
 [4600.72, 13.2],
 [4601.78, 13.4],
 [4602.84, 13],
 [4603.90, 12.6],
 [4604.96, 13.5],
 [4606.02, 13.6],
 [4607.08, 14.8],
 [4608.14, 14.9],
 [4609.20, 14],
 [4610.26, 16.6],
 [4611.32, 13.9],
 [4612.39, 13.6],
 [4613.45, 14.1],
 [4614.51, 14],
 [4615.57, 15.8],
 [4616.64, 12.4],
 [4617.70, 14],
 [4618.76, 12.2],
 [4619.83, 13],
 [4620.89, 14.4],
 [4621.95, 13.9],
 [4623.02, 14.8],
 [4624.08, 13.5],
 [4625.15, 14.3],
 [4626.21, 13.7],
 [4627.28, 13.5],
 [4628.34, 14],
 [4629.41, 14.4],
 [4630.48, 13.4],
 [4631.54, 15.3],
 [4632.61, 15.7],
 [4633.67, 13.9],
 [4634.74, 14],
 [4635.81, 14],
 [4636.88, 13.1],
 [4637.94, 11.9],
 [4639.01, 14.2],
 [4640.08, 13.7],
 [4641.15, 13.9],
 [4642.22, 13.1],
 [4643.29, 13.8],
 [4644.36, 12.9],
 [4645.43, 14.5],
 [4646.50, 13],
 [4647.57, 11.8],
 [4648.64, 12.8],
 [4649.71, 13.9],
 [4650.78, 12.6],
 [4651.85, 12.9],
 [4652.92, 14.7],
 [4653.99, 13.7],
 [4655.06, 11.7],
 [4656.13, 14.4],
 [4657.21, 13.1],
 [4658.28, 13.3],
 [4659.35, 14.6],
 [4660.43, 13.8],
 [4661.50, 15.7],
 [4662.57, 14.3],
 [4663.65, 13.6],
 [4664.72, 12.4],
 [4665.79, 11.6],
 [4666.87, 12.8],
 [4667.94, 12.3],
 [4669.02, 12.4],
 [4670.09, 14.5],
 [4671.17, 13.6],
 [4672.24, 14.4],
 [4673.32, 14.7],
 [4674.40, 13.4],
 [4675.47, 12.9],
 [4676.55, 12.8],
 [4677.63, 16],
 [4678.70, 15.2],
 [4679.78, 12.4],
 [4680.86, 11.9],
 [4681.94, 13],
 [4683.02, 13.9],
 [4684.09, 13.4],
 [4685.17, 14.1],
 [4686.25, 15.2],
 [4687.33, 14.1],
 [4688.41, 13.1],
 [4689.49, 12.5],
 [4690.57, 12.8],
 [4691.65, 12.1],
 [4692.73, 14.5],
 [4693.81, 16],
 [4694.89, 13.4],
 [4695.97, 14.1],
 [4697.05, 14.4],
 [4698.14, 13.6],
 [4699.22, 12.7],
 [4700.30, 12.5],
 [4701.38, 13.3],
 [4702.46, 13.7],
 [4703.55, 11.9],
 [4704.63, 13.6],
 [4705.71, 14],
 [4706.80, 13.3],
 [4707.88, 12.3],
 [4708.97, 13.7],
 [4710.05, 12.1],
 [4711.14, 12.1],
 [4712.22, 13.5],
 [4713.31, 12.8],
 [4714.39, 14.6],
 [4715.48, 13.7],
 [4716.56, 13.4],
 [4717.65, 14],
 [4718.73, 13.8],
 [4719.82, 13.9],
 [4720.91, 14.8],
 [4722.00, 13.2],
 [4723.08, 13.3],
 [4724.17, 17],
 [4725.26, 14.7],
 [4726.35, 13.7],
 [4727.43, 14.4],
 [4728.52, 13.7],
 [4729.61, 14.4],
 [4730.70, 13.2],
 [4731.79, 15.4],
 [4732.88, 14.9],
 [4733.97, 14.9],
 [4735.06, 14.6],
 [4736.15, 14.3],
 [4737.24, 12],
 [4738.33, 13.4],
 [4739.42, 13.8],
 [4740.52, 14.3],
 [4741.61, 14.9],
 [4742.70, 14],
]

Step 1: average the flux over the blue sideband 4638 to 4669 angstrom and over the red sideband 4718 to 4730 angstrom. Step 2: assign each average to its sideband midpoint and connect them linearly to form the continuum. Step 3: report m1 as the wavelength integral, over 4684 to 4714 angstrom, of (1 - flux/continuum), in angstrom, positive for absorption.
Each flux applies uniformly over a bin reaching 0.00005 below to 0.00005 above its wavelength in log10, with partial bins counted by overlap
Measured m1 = 1.2 angstrom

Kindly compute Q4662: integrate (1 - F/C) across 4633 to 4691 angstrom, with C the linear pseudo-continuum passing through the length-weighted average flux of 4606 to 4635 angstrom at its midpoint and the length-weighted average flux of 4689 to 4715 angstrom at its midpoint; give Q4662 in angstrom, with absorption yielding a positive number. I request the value 0.95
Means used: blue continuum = 14.1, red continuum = 13.3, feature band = 13.5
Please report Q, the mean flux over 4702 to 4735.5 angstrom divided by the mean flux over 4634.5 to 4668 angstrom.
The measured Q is 1.03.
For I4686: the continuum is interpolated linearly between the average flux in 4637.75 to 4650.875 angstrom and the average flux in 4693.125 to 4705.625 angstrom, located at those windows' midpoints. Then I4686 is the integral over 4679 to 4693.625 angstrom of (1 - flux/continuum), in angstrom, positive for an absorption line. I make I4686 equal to 0.1 angstrom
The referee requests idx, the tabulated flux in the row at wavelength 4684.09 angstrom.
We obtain 13.4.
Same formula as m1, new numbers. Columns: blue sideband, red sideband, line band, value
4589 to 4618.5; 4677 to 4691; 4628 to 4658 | 0.2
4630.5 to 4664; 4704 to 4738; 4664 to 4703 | 0.7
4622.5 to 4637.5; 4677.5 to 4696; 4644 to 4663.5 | 0.5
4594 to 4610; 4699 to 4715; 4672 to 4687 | -0.7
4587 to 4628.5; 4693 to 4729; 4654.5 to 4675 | 0.3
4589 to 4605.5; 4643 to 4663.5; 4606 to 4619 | -0.9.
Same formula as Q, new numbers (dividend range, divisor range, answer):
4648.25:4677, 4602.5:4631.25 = 0.96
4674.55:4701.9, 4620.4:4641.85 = 0.97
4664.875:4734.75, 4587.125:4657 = 1.00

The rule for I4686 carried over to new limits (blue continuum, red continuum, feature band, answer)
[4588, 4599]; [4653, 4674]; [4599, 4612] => -0.5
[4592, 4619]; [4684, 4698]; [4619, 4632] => -0.3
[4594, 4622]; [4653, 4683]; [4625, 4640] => -0.4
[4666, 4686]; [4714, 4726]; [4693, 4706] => 0.3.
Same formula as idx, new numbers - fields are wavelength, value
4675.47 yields 12.9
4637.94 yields 11.9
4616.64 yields 12.4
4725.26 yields 14.7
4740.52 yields 14.3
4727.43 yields 14.4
